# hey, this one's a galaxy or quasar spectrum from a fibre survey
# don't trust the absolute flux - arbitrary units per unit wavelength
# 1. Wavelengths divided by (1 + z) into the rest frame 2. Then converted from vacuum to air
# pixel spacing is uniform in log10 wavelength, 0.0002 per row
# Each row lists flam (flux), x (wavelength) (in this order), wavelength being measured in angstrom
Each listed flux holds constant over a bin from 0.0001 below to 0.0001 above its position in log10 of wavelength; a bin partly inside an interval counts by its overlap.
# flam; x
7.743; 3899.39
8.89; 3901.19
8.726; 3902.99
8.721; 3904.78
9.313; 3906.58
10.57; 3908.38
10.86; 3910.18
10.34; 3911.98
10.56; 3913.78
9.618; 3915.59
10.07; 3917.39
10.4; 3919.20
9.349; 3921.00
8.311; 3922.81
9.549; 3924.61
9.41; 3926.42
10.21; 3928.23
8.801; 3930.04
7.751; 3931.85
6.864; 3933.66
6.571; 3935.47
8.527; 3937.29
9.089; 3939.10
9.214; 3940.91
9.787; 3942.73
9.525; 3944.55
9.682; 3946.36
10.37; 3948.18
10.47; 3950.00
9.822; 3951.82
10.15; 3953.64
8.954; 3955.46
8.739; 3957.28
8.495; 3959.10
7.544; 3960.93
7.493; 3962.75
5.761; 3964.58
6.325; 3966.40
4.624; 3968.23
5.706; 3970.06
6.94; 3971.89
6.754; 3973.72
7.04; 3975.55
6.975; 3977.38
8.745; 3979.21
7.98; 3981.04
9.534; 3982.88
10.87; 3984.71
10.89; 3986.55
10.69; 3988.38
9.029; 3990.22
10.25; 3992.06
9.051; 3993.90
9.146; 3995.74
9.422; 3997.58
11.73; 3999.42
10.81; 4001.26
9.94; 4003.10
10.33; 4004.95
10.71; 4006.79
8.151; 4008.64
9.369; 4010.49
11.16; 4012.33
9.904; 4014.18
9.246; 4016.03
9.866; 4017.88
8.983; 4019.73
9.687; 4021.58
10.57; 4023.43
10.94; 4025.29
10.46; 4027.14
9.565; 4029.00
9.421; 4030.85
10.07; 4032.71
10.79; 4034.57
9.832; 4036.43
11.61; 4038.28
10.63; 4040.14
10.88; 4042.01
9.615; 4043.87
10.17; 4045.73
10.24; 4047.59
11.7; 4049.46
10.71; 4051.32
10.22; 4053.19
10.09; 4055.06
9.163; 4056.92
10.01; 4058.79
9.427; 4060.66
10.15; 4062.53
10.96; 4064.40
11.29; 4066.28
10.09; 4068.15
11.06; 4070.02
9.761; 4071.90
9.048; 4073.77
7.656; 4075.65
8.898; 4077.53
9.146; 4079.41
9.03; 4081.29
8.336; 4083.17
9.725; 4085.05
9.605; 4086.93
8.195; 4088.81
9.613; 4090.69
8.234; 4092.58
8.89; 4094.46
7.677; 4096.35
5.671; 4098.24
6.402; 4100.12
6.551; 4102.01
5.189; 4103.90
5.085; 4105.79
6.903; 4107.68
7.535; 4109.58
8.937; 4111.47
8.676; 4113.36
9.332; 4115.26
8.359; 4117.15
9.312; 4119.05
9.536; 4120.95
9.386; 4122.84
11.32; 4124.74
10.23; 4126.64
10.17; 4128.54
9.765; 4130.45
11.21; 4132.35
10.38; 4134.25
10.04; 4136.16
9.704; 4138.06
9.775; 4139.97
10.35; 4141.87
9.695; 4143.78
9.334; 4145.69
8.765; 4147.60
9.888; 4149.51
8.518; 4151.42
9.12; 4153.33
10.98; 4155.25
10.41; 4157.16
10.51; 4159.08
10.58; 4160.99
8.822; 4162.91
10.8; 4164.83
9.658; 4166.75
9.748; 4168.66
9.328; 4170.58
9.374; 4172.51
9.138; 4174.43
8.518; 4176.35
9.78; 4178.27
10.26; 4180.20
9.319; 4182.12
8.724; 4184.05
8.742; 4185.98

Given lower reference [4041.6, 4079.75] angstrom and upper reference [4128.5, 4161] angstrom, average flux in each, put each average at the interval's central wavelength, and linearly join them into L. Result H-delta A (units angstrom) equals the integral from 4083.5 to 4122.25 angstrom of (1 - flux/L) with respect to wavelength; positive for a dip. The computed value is 7.7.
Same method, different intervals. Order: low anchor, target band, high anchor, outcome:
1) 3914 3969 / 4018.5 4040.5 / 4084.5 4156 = -3.45 angstrom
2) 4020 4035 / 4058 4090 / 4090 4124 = -2.72 angstrom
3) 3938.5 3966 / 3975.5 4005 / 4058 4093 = -1.56 angstrom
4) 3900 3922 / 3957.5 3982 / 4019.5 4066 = 7.30 angstrom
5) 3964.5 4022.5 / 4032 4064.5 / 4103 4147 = -4.63 angstrom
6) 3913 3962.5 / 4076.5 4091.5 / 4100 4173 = 0.28 angstrom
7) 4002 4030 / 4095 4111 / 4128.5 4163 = 5.49 angstrom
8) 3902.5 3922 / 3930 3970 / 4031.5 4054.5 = 6.92 angstrom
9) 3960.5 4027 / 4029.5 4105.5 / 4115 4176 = 0.07 angstrom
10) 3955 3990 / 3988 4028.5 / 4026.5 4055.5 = -3.44 angstrom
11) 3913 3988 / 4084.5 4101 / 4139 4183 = 2.02 angstrom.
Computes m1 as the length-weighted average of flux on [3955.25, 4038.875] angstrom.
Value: 9.13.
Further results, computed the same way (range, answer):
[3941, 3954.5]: 9.92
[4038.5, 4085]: 9.95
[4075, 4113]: 7.88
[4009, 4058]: 10.2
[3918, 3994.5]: 8.63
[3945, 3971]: 8.17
